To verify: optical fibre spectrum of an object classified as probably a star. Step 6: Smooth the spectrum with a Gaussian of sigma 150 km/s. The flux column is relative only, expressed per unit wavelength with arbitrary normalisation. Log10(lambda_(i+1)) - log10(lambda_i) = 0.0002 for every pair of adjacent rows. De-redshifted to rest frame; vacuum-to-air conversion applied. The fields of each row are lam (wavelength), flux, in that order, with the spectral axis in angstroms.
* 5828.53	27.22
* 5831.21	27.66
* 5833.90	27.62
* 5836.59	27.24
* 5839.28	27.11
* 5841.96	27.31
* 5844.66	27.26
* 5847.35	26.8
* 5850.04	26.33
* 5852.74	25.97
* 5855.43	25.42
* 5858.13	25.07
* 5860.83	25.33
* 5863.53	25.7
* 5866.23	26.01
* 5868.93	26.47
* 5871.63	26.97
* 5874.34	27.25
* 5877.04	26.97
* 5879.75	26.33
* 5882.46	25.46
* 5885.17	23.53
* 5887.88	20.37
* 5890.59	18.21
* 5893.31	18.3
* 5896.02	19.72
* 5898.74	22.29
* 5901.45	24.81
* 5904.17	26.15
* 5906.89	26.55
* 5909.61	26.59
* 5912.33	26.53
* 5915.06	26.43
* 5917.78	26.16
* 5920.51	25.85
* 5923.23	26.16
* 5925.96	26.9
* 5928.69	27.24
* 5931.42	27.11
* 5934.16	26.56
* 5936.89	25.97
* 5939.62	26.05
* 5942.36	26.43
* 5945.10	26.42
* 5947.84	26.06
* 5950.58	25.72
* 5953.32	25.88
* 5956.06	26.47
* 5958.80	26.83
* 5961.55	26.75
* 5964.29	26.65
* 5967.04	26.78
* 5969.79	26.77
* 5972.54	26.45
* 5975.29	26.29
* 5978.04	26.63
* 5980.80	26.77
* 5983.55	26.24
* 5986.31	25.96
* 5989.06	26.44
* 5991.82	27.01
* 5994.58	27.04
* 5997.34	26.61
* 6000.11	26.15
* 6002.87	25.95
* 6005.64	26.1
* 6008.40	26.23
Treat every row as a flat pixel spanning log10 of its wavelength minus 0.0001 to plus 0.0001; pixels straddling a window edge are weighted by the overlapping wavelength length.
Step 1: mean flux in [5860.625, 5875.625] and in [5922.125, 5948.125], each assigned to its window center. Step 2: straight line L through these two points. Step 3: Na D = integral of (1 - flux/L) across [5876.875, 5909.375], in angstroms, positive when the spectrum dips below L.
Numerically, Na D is 3.9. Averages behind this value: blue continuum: 26.4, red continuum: 26.5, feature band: 23.2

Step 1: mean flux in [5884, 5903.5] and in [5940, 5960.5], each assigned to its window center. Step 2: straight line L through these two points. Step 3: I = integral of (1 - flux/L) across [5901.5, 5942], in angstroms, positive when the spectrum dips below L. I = -4.7 angstroms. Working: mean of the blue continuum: 21.2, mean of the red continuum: 26.2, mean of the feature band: 26.4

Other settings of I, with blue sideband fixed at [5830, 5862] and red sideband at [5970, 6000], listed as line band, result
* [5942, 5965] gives 0.2 angstroms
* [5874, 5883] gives 0.0 angstroms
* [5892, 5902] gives 2.1 angstroms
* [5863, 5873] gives 0.1 angstroms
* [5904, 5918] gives 0.1 angstroms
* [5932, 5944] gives 0.1 angstroms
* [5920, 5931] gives 0.0 angstroms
